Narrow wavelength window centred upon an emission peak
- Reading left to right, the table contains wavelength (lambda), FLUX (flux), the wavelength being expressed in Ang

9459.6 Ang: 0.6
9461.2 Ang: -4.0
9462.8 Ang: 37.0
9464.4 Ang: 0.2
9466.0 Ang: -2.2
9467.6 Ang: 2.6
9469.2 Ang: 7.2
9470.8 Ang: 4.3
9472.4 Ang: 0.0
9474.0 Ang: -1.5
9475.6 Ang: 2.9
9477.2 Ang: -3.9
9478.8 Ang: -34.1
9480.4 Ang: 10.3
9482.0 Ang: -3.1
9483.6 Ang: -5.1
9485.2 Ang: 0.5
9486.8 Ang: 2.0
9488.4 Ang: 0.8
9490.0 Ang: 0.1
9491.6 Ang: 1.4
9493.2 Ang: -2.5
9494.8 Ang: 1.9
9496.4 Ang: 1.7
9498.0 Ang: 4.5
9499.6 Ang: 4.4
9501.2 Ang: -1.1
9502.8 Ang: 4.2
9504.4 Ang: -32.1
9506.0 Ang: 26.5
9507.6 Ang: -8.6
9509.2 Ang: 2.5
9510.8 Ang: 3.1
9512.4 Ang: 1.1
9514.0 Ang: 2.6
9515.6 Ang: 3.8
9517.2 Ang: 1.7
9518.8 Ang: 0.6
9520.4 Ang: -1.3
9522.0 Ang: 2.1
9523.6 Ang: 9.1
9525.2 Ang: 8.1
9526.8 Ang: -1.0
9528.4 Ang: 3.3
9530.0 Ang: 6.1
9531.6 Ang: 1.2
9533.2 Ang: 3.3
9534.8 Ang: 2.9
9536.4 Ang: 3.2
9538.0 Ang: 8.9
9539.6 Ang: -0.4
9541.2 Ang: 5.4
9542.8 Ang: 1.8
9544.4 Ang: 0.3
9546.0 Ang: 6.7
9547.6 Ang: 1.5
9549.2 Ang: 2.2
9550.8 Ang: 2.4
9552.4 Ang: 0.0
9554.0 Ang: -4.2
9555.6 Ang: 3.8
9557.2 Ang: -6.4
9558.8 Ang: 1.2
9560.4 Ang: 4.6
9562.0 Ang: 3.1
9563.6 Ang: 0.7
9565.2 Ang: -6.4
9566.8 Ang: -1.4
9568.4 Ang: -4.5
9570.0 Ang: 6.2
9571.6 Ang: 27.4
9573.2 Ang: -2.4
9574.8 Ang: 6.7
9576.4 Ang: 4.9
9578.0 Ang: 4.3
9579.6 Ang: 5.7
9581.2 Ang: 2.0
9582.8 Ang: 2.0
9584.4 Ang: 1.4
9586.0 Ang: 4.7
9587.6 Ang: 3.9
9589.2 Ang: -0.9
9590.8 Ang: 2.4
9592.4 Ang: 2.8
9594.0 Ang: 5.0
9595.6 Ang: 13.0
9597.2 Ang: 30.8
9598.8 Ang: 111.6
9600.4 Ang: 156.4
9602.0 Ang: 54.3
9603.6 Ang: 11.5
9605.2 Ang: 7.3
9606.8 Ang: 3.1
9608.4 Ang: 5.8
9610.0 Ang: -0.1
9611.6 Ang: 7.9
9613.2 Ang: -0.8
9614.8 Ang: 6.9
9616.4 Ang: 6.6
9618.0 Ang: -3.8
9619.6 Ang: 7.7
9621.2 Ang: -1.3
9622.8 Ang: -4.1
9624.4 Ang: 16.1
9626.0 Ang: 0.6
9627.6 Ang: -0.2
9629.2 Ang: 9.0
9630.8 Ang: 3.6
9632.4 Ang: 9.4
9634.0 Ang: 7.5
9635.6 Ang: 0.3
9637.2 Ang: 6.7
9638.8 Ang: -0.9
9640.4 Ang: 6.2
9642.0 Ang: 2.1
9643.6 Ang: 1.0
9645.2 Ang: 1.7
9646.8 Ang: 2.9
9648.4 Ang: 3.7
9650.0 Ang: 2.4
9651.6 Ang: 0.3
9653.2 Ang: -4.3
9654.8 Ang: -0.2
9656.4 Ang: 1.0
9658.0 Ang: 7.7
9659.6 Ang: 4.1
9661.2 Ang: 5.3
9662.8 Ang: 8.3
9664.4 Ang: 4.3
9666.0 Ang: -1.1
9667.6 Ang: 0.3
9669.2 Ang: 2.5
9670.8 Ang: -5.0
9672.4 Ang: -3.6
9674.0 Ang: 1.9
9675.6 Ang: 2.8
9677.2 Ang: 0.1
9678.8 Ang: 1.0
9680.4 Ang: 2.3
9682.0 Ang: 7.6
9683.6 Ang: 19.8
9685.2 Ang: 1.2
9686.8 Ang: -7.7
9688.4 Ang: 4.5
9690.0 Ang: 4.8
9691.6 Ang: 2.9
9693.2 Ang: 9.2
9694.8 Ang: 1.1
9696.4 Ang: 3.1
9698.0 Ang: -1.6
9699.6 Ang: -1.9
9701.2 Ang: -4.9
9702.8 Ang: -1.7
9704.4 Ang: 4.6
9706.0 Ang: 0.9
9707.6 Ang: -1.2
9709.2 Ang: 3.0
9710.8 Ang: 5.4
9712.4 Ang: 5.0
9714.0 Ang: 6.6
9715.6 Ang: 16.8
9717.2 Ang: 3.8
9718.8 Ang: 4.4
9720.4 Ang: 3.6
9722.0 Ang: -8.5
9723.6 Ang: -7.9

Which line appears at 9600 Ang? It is H-alpha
